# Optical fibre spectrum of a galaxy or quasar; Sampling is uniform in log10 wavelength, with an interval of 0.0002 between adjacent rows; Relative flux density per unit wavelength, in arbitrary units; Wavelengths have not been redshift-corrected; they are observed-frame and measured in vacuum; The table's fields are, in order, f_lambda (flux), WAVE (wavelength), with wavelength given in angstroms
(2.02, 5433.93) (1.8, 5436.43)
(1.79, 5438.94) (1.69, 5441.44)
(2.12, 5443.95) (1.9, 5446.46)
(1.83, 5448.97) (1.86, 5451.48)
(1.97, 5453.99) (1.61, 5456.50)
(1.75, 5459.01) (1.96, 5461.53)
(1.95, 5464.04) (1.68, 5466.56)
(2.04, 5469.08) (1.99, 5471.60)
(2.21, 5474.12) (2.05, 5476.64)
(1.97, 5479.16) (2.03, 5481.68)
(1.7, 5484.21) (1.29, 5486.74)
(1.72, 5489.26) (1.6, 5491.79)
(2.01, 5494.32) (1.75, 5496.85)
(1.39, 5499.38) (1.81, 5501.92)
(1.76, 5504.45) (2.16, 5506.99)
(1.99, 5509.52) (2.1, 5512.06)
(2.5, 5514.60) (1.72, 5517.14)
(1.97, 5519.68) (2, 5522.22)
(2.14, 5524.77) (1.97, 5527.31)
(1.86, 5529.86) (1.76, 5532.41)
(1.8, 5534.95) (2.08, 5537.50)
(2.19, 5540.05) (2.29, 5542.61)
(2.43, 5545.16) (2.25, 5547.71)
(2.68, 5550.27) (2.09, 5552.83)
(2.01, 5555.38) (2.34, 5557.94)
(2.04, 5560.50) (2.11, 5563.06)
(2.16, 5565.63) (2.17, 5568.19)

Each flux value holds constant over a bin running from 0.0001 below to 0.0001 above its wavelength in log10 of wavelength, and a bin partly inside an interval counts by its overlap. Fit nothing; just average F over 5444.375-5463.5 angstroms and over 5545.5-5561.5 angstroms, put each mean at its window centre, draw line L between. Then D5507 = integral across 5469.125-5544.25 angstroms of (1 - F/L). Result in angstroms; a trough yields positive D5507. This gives 4.9 angstroms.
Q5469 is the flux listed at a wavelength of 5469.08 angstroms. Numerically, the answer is 2.04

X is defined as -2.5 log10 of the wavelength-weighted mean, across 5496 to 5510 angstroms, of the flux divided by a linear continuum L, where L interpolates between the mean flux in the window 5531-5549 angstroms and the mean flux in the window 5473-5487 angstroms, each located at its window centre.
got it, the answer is 0.11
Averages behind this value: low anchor 1.91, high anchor 2.11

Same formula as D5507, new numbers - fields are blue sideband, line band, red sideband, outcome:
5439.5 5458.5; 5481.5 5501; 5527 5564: 3.0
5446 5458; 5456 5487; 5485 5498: -2.4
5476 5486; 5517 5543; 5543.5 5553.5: 3.1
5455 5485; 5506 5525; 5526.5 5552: -0.1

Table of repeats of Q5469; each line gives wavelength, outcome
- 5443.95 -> 2.12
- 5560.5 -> 2.04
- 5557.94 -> 2.34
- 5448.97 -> 1.83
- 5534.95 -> 1.8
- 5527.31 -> 1.97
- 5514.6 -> 2.5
